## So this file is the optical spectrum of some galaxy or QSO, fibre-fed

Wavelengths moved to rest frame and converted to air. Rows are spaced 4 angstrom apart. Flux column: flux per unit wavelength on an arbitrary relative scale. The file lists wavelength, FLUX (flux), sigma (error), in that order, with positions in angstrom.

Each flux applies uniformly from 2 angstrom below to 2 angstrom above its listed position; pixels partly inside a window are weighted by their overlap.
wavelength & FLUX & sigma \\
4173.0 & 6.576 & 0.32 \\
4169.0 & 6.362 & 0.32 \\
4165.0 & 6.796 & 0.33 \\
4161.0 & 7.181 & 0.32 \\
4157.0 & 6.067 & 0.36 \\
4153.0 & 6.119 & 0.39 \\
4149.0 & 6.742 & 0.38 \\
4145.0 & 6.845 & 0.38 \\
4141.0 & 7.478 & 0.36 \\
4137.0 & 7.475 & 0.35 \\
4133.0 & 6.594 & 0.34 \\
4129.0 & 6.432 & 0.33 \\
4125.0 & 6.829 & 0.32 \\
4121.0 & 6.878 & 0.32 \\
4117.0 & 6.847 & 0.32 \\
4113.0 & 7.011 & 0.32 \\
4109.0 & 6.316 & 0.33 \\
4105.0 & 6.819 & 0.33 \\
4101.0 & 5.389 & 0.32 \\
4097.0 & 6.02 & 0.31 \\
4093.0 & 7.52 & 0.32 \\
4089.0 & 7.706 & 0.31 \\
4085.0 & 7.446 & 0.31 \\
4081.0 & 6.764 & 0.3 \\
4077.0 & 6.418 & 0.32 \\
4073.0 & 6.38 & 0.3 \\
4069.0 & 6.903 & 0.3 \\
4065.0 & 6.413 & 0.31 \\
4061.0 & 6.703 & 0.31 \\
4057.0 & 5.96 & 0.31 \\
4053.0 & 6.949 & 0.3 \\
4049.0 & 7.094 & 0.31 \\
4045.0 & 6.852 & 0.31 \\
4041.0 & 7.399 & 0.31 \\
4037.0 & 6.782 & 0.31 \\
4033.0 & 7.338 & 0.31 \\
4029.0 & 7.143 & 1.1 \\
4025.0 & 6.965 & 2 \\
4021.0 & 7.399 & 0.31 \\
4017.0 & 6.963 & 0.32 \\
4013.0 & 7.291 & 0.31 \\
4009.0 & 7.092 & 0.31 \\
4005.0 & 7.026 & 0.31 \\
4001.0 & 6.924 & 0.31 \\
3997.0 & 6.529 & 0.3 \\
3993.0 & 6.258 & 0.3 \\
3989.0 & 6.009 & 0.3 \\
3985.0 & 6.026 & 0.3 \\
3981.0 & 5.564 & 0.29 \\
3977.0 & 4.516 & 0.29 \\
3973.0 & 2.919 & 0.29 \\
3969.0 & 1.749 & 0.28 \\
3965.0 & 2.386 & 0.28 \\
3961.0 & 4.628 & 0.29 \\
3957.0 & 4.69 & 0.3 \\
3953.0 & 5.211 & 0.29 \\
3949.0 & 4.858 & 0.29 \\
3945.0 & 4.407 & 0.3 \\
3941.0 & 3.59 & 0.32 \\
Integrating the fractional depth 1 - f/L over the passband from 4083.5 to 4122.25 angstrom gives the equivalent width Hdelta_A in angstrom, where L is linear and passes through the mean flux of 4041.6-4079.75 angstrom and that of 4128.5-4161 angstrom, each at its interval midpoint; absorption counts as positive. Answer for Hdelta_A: -0.4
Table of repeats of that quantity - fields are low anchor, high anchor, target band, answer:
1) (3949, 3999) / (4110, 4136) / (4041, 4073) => -4.7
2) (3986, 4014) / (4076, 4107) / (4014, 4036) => -1.4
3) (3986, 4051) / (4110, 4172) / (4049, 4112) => 1.6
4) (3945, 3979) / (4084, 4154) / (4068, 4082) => -1.4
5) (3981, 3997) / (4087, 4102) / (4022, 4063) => -3.3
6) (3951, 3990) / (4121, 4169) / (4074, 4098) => -4.3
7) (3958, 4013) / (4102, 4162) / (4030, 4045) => -3.5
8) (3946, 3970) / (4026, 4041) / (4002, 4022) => -2.9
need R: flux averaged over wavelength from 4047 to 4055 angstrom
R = 7.02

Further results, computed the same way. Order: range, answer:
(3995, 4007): 6.83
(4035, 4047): 7.01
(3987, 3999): 6.27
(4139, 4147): 7.16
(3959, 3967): 3.51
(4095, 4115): 6.31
